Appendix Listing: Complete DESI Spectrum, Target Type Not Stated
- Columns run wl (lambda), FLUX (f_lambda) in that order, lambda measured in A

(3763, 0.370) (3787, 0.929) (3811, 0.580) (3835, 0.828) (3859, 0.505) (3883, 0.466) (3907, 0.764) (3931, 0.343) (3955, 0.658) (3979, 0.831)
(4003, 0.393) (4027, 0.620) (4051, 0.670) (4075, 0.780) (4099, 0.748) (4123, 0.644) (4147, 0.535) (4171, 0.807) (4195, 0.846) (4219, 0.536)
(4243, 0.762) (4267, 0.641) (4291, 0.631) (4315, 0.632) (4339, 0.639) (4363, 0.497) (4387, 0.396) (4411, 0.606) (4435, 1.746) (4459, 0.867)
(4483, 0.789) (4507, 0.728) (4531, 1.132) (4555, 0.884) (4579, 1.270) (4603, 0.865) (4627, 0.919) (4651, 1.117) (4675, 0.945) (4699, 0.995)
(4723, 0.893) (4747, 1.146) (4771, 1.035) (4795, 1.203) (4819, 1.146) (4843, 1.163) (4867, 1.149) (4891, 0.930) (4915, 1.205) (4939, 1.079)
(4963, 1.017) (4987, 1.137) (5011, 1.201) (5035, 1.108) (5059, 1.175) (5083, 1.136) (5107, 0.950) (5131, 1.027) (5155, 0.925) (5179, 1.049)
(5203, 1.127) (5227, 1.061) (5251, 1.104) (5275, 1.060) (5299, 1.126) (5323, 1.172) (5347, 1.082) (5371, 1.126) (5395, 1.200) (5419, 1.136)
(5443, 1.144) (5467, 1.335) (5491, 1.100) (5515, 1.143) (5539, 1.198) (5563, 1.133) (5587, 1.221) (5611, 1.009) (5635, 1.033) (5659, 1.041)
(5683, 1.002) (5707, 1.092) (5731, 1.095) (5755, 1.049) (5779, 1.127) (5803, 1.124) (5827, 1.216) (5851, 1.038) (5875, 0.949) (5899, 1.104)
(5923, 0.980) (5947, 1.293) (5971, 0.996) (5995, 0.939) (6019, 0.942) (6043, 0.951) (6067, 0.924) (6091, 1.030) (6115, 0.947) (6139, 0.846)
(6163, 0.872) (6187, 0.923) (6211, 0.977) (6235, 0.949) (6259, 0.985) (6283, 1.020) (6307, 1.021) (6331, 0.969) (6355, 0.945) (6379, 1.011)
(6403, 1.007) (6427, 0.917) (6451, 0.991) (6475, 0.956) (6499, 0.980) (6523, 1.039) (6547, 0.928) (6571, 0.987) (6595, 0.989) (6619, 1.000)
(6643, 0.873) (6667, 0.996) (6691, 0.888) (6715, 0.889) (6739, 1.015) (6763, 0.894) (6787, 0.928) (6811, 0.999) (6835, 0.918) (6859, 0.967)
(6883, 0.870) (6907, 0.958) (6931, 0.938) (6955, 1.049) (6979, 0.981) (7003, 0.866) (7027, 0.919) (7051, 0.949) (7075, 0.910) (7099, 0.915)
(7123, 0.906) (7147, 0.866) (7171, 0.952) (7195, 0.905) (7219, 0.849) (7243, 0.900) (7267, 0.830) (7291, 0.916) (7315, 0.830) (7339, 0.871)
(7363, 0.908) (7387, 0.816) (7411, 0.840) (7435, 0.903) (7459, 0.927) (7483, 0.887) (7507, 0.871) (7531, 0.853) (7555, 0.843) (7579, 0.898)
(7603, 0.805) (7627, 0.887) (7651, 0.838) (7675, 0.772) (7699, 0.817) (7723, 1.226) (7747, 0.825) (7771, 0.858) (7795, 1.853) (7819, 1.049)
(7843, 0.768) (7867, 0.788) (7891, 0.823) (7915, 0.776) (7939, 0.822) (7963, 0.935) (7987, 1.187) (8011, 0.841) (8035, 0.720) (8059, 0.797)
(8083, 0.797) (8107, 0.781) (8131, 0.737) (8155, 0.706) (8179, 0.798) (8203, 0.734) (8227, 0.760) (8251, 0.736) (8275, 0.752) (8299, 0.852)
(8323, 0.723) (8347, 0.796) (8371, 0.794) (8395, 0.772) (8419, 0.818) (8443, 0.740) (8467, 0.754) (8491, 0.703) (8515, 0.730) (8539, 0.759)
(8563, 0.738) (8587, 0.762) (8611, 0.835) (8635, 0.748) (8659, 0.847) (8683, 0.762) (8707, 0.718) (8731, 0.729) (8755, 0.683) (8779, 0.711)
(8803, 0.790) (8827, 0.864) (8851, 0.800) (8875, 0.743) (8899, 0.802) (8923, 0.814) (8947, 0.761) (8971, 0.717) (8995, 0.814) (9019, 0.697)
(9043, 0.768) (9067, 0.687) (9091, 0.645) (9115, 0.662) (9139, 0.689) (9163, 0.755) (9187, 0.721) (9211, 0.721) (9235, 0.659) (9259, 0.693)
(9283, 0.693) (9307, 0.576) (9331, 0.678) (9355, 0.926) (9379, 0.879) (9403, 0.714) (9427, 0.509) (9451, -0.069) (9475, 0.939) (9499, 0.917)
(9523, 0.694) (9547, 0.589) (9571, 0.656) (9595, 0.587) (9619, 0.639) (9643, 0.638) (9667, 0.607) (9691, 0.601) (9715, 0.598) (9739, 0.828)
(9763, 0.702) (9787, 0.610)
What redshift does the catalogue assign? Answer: 0.19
